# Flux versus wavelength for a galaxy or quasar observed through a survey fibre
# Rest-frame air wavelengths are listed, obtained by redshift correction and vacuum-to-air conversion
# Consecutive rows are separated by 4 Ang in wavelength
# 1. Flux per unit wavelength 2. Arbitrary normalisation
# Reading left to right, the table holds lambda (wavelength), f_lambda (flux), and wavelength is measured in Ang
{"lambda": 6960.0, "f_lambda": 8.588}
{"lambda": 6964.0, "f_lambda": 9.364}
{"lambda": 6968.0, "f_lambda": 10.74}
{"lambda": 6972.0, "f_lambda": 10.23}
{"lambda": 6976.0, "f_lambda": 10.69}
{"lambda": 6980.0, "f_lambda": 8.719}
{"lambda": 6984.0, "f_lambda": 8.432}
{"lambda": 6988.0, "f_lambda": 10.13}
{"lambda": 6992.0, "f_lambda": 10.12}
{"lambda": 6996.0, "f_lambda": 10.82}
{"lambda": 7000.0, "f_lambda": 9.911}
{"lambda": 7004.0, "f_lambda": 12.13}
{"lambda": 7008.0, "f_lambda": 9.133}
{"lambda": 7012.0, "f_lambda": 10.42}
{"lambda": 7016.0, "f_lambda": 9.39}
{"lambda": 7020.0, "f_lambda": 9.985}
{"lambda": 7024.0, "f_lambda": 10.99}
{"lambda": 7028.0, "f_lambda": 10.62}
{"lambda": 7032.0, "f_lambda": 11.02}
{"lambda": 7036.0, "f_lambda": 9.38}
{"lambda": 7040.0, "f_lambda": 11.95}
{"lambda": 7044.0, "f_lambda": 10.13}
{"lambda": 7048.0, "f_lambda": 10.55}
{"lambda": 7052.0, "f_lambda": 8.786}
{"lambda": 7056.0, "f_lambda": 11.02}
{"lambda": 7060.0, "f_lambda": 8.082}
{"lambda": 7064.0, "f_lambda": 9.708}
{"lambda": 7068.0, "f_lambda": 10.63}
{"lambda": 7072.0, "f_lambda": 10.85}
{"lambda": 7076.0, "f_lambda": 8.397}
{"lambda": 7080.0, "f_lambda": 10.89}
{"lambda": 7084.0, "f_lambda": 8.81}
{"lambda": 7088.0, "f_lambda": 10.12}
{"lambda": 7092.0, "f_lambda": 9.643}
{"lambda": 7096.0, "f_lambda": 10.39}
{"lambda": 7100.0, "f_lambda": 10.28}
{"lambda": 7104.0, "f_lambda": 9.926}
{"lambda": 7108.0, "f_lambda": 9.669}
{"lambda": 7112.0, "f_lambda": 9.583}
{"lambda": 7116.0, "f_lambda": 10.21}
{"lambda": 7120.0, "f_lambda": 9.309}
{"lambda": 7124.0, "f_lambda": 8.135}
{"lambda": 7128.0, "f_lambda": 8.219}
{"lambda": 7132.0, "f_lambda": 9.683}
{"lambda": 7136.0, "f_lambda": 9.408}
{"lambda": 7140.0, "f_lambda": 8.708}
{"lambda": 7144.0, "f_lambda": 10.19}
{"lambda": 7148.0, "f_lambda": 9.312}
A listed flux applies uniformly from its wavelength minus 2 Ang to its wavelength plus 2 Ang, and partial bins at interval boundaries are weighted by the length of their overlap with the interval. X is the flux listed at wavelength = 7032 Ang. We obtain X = 11.02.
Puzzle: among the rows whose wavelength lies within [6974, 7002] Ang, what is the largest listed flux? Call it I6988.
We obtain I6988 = 10.82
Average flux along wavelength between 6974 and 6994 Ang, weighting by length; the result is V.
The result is 9.62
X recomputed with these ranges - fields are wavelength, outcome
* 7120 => 9.309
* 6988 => 10.13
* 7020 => 9.985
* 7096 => 10.39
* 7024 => 10.99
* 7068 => 10.63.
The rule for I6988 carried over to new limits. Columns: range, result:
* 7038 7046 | 11.95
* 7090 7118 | 10.39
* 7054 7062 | 11.02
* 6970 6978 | 10.69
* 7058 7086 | 10.89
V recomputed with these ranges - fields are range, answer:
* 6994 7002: 10.4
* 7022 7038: 10.5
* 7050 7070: 9.65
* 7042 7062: 9.71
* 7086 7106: 10.1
